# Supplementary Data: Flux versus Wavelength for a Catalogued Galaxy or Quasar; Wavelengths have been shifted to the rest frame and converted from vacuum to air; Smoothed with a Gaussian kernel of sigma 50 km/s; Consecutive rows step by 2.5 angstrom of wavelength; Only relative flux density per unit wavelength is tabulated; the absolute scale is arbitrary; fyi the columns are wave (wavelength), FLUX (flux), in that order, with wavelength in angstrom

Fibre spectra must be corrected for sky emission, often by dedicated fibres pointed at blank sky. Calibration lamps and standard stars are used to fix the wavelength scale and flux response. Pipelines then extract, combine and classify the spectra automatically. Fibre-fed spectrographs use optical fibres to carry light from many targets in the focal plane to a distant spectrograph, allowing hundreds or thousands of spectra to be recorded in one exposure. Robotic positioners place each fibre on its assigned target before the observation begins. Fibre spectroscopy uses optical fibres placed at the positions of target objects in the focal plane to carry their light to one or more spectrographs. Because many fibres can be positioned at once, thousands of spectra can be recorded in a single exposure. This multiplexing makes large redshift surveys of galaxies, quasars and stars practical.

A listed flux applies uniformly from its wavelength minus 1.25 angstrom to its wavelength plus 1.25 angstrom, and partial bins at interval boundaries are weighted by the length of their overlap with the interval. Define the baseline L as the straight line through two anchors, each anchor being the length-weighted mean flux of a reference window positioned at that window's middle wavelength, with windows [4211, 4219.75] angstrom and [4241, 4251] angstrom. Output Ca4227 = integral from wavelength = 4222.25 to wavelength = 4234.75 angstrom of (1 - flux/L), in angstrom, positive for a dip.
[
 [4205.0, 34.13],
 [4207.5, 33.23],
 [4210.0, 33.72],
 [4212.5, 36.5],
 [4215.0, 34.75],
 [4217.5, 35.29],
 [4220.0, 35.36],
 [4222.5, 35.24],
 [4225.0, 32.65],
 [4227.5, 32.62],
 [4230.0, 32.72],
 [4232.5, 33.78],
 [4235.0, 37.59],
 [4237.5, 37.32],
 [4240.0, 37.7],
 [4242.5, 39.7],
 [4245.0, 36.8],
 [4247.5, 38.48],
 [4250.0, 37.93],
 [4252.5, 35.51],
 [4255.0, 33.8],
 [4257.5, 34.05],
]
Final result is 1.0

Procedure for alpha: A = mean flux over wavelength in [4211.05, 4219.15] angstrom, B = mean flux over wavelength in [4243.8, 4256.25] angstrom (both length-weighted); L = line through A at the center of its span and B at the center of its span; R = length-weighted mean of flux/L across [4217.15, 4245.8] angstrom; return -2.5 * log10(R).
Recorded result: 0.01 mag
